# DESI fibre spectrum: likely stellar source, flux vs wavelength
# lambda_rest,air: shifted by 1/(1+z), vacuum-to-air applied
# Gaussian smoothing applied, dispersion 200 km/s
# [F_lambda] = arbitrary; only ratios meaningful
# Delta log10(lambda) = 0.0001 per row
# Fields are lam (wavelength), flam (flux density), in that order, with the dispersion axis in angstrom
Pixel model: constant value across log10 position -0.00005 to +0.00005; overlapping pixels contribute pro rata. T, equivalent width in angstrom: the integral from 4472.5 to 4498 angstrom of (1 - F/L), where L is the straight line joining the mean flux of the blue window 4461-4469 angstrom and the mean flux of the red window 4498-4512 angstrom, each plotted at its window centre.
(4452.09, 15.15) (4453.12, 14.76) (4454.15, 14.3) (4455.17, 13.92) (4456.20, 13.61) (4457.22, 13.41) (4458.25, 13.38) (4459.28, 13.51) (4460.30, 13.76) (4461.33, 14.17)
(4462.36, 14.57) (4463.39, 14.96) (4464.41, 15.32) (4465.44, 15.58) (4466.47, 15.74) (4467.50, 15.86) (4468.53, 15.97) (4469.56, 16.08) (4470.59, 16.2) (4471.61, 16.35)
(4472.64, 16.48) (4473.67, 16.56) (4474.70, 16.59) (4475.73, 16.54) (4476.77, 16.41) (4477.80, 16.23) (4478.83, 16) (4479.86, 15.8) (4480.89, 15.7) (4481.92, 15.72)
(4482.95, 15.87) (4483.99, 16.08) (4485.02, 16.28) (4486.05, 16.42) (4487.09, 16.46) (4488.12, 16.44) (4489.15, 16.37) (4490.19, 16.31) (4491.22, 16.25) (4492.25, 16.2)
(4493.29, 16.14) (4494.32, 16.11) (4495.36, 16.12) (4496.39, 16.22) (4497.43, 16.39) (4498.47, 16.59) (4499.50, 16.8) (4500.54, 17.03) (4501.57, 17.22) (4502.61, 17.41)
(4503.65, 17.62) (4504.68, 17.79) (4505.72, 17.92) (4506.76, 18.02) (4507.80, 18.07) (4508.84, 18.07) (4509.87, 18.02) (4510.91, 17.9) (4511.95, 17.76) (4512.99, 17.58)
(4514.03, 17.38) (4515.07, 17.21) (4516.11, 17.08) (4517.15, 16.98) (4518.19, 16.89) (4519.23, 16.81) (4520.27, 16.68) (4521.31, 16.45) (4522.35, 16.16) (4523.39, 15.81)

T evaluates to 0.3 angstrom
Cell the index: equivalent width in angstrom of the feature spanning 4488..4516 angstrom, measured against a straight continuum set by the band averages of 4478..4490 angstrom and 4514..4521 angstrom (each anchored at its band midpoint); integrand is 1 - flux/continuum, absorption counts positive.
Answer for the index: -0.9 angstrom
